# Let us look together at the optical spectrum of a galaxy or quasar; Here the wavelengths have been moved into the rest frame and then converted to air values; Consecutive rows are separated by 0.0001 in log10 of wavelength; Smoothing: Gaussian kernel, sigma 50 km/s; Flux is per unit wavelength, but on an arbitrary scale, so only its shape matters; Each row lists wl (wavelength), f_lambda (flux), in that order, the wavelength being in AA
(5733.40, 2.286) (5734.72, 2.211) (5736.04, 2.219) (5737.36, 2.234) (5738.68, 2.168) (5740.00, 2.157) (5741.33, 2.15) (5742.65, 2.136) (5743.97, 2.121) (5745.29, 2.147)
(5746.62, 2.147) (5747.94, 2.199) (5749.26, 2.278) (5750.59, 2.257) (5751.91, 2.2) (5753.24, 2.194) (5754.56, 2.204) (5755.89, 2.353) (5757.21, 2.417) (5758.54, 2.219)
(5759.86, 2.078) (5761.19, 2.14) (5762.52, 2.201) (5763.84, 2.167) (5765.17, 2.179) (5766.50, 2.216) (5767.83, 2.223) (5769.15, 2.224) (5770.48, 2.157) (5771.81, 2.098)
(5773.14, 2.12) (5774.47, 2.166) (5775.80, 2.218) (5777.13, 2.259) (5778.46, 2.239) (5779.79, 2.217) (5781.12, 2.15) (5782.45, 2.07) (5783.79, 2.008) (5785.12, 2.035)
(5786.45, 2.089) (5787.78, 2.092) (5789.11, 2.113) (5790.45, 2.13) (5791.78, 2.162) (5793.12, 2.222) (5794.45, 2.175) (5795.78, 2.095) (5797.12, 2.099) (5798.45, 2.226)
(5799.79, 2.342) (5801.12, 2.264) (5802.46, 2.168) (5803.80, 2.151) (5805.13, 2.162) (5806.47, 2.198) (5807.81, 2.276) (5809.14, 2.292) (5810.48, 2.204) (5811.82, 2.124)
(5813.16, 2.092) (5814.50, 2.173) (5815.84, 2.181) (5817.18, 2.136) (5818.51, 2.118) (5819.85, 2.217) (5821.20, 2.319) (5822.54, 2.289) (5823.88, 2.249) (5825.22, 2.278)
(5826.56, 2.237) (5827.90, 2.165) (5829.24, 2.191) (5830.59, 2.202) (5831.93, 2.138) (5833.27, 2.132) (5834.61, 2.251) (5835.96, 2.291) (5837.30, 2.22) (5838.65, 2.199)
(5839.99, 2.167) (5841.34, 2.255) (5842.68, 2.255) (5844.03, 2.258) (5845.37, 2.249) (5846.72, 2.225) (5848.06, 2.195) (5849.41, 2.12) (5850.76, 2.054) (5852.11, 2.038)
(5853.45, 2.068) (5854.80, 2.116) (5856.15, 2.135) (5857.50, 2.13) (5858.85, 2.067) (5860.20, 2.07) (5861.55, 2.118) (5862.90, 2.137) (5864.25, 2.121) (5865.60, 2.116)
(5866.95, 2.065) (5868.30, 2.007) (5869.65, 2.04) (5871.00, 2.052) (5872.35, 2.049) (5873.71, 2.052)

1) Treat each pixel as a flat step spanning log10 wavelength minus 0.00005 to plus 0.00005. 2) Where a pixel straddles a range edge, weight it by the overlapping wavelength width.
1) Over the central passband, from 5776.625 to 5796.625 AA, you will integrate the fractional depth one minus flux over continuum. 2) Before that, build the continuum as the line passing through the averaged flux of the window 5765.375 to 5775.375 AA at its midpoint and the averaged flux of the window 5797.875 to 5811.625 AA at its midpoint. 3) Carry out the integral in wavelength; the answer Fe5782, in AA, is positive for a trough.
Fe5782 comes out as 0.56 AA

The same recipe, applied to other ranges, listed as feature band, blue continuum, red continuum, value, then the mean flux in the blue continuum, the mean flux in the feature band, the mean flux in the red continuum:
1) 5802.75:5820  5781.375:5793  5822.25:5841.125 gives -0.1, 2.09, 2.18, 2.21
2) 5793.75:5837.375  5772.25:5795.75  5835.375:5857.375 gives -0.8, 2.14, 2.2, 2.18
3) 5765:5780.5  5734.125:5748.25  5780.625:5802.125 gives -0.3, 2.17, 2.19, 2.14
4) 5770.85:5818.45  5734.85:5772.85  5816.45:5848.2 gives 1.0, 2.2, 2.16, 2.22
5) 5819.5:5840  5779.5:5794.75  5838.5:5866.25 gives -0.8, 2.12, 2.22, 2.15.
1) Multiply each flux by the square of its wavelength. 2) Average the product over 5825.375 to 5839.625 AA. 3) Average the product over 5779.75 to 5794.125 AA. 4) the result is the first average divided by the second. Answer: 1.06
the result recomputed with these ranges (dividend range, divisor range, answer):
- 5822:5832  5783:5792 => 1.08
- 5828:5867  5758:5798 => 1.03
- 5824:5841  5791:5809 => 1.02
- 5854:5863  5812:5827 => 0.97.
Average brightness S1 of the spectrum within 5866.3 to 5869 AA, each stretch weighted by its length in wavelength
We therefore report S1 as 2.04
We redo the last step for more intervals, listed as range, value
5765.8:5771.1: 2.21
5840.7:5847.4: 2.25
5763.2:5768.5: 2.2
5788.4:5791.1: 2.12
